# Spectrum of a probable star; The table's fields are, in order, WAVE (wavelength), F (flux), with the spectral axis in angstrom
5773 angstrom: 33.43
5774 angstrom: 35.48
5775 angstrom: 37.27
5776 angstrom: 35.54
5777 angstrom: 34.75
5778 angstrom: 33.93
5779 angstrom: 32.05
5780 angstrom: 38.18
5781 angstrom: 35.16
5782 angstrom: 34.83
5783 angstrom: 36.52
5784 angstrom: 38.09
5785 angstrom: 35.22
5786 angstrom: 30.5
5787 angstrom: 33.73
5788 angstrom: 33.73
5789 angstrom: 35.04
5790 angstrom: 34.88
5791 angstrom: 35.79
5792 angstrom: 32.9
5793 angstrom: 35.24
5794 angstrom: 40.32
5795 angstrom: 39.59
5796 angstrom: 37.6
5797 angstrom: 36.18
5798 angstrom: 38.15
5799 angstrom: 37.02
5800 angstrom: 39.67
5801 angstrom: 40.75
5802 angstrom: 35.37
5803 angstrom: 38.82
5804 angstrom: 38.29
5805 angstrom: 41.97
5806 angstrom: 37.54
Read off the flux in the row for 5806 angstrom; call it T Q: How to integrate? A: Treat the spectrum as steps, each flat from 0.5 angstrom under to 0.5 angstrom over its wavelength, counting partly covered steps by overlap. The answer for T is 37.54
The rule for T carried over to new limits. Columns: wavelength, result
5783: 36.52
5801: 40.75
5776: 35.54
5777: 34.75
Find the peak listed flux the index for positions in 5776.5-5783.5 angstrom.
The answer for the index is 38.18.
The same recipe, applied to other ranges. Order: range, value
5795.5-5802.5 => 40.75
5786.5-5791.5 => 35.79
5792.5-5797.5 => 40.32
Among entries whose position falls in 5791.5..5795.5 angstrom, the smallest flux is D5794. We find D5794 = 32.9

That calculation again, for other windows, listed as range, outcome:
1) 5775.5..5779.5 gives 32.05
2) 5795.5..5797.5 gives 36.18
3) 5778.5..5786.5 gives 30.5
